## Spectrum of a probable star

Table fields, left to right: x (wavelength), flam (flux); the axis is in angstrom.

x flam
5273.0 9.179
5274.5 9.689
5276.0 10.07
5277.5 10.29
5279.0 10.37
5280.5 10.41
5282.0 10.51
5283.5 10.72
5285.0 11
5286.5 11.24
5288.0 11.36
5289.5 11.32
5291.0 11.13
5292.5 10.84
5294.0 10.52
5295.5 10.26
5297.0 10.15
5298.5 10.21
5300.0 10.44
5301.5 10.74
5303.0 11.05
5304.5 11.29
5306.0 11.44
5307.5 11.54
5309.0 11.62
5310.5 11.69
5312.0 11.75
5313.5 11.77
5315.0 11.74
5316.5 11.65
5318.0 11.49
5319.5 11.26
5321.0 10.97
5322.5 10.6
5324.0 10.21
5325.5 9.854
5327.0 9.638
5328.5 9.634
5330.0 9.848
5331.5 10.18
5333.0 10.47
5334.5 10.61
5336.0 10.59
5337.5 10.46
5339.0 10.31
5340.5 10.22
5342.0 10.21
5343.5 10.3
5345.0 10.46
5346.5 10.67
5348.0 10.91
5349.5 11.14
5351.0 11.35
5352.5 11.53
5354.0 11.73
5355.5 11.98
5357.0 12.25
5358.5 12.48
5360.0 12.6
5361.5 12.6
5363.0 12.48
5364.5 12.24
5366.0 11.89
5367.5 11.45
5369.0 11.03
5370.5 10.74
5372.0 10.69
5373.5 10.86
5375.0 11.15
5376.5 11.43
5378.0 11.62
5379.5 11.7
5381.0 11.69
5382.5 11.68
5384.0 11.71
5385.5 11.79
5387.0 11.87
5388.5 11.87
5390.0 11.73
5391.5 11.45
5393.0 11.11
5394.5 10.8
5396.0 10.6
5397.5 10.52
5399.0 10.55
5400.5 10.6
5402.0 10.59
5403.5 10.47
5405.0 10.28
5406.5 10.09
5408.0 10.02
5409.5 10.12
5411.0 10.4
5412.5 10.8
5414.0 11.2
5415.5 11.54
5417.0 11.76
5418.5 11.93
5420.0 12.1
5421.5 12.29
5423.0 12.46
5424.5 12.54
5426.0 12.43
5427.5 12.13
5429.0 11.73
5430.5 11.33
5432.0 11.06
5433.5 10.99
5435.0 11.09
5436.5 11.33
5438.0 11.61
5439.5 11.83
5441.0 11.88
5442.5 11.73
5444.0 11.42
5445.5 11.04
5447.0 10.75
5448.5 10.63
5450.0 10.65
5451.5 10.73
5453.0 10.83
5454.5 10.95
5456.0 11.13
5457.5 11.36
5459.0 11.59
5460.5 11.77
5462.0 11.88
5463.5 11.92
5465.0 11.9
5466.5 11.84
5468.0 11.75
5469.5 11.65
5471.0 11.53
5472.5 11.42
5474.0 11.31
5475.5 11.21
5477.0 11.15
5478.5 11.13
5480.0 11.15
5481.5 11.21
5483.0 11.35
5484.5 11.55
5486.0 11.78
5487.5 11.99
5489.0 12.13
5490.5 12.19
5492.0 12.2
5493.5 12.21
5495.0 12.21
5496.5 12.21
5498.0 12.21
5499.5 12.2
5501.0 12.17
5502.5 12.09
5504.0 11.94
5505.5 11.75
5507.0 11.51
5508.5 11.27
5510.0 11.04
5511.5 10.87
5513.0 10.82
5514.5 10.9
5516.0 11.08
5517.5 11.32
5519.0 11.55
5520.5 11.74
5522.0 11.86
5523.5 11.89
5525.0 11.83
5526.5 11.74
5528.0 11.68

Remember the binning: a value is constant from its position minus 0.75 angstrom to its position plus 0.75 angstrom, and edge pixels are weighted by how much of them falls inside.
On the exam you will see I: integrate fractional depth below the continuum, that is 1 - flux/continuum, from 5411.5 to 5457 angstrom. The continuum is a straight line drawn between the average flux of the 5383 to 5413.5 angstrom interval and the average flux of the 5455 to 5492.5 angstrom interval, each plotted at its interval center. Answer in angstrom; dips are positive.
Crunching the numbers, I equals -1.0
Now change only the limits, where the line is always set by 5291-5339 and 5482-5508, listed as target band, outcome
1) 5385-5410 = 1.1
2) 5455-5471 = 0.1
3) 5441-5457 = 0.9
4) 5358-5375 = -0.9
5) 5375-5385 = -0.3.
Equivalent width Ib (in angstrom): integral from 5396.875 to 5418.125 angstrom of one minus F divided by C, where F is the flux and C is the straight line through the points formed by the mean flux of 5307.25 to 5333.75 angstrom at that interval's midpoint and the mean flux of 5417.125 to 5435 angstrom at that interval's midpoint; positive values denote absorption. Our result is 1.88 angstrom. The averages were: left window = 10.9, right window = 11.9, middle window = 10.7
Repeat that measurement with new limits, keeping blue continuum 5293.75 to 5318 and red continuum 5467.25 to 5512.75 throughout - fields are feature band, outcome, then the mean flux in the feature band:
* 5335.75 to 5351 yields 0.9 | 10.6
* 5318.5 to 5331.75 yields 1.1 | 10.3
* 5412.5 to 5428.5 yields -0.7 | 12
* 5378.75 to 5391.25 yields -0.4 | 11.7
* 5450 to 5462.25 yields 0.4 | 11.2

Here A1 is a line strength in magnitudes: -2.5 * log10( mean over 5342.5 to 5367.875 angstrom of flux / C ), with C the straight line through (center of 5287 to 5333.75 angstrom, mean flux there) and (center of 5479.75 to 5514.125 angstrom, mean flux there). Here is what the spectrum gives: -0.05 mag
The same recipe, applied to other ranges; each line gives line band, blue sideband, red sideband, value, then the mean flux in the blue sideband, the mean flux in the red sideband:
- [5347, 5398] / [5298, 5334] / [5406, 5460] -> -0.04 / 10.9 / 11.3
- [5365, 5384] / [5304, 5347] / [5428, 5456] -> -0.04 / 10.8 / 11.2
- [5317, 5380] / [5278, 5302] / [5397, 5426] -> -0.01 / 10.7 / 11.1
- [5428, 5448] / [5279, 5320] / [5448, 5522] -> 0.00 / 11.1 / 11.5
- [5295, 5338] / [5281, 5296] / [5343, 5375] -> 0.03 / 10.9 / 11.5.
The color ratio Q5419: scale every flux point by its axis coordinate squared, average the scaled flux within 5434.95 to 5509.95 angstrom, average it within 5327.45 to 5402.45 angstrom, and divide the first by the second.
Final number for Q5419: 1.1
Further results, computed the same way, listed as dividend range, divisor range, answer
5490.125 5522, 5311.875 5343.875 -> 1.18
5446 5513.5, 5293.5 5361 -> 1.12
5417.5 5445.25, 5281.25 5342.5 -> 1.14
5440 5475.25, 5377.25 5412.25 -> 1.06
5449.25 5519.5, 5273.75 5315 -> 1.14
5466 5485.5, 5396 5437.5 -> 1.04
